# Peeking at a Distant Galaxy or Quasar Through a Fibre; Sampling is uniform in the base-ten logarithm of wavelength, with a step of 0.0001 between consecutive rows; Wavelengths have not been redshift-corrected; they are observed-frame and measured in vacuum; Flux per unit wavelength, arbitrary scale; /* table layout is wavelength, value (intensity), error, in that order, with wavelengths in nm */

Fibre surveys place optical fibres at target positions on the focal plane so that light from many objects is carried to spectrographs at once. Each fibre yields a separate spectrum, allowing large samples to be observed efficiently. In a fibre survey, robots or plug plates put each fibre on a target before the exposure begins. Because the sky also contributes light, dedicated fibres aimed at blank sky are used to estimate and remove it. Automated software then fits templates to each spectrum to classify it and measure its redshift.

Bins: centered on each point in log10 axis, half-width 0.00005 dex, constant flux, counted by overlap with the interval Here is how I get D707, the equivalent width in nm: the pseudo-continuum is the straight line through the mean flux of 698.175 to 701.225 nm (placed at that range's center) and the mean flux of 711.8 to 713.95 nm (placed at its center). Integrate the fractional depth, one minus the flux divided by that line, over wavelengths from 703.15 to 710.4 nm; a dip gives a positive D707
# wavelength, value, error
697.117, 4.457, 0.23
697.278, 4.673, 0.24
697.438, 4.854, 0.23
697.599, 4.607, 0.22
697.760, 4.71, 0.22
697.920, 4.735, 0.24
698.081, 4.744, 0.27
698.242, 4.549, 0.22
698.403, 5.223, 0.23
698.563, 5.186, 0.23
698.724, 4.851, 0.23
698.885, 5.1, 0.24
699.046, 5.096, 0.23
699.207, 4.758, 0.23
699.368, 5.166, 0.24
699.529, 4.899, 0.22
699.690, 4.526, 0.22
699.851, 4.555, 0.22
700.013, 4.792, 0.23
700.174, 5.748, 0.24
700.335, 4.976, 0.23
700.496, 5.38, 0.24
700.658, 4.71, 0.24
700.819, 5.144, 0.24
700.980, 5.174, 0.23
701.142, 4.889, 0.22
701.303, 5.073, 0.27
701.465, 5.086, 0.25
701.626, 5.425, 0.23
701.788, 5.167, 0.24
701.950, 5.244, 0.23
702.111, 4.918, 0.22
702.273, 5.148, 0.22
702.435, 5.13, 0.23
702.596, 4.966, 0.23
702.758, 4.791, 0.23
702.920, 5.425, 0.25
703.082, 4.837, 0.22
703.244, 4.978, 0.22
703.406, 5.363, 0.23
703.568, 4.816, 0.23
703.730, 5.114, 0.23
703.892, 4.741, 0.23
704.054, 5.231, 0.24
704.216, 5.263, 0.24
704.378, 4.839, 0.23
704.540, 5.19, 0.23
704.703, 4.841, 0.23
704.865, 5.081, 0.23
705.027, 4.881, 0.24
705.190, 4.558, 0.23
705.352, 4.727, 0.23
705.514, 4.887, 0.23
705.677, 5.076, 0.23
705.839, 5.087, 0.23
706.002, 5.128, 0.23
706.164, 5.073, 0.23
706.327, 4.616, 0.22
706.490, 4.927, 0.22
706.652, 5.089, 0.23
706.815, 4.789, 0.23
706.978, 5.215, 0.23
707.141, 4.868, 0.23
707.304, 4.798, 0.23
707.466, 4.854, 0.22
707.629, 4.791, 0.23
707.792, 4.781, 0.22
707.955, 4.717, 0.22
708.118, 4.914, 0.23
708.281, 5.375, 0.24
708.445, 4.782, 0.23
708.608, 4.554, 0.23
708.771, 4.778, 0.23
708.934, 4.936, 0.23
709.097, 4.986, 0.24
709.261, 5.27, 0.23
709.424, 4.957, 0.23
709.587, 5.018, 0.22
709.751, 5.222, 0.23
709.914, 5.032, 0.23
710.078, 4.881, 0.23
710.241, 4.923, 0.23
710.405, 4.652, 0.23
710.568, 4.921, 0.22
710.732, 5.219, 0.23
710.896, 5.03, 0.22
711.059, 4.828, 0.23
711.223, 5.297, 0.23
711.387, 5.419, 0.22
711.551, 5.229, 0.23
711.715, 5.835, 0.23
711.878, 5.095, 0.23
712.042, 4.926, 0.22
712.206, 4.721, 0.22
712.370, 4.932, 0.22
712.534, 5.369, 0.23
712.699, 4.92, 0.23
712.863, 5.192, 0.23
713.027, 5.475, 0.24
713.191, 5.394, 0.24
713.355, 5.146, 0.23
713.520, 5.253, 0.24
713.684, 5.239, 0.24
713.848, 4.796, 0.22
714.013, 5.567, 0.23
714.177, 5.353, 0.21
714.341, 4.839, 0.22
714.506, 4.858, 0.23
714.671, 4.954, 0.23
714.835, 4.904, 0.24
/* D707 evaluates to 0.152 nm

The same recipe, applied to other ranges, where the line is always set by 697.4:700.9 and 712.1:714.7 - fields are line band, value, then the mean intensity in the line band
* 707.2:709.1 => 0.08 nm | 4.85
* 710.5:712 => -0.03 nm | 5.2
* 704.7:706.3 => 0.03 nm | 4.93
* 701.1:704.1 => -0.06 nm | 5.07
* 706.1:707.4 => 0.03 nm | 4.92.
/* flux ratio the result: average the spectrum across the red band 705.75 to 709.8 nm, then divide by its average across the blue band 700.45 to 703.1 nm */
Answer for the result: 0.97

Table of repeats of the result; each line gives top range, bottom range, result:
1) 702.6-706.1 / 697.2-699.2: 1.03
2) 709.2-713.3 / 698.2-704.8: 1.02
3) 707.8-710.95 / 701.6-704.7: 0.98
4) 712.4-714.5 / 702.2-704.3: 1.03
